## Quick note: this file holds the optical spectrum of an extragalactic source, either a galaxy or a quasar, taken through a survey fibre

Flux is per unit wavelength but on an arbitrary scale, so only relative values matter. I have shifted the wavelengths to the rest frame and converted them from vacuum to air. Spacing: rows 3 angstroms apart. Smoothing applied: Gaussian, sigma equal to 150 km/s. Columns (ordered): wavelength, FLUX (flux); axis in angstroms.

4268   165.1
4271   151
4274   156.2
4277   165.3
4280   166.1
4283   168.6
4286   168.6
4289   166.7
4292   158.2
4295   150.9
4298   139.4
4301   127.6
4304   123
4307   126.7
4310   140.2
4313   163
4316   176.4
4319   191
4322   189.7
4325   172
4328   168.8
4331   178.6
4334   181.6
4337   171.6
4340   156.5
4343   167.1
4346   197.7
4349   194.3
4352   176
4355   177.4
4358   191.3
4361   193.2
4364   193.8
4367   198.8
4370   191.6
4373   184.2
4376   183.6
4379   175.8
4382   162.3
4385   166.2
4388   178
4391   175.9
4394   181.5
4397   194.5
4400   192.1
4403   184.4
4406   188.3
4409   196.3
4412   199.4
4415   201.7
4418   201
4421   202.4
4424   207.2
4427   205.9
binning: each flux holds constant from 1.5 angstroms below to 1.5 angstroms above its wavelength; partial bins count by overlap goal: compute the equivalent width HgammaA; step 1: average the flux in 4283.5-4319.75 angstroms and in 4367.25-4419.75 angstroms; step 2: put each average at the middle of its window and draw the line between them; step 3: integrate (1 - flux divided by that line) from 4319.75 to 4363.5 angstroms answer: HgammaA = -3.5 angstroms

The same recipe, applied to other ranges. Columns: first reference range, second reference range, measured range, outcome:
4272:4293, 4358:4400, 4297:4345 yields 3.0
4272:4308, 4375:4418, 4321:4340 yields -1.2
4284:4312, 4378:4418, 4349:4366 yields -1.9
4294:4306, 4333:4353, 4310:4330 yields -2.6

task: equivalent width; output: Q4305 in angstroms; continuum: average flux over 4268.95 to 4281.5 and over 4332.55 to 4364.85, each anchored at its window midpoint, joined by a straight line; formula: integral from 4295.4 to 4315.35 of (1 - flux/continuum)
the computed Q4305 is 3.5 angstroms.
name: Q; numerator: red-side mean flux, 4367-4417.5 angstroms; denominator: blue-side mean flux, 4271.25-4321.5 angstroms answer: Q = 1.19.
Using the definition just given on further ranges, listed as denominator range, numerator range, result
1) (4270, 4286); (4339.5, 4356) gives 1.11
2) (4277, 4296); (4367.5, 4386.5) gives 1.09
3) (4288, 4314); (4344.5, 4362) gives 1.31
